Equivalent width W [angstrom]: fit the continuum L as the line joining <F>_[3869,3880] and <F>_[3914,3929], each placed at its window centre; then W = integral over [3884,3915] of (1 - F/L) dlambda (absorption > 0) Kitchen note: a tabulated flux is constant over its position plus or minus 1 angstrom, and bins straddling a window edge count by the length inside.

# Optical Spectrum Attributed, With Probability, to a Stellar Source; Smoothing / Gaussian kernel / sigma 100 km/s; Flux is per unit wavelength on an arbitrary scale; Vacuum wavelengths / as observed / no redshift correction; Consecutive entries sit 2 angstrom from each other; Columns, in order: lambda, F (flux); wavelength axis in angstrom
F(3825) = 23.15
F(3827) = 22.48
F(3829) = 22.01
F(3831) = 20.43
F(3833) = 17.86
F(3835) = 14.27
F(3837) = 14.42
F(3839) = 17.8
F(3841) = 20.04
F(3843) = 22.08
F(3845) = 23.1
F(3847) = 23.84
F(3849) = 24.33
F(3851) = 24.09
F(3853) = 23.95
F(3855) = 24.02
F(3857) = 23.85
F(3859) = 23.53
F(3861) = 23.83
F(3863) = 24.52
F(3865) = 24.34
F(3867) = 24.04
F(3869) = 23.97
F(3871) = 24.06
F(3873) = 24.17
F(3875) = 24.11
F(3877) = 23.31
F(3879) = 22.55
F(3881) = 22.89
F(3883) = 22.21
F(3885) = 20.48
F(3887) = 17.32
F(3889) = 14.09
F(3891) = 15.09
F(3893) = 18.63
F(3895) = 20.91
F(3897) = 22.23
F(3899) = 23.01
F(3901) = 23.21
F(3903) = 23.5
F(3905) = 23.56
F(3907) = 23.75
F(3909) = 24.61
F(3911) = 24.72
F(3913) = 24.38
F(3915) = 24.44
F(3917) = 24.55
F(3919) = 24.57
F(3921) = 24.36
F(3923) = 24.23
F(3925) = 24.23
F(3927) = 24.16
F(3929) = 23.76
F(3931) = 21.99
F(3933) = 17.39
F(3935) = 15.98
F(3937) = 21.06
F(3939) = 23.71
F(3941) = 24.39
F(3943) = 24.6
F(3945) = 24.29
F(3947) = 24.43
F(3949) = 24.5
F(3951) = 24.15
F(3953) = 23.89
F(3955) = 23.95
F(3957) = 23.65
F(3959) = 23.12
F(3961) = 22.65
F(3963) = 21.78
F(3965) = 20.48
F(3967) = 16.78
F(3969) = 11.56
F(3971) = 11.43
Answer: 3.40 angstrom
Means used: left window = 23.7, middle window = 21.4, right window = 24.3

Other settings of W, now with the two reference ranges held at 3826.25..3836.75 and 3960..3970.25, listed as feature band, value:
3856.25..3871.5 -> -4.2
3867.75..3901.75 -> -4.6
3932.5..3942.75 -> -1.3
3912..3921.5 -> -3.0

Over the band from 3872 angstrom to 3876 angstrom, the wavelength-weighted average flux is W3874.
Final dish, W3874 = 24.1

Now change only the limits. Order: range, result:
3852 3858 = 23.9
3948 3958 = 24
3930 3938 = 19.1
